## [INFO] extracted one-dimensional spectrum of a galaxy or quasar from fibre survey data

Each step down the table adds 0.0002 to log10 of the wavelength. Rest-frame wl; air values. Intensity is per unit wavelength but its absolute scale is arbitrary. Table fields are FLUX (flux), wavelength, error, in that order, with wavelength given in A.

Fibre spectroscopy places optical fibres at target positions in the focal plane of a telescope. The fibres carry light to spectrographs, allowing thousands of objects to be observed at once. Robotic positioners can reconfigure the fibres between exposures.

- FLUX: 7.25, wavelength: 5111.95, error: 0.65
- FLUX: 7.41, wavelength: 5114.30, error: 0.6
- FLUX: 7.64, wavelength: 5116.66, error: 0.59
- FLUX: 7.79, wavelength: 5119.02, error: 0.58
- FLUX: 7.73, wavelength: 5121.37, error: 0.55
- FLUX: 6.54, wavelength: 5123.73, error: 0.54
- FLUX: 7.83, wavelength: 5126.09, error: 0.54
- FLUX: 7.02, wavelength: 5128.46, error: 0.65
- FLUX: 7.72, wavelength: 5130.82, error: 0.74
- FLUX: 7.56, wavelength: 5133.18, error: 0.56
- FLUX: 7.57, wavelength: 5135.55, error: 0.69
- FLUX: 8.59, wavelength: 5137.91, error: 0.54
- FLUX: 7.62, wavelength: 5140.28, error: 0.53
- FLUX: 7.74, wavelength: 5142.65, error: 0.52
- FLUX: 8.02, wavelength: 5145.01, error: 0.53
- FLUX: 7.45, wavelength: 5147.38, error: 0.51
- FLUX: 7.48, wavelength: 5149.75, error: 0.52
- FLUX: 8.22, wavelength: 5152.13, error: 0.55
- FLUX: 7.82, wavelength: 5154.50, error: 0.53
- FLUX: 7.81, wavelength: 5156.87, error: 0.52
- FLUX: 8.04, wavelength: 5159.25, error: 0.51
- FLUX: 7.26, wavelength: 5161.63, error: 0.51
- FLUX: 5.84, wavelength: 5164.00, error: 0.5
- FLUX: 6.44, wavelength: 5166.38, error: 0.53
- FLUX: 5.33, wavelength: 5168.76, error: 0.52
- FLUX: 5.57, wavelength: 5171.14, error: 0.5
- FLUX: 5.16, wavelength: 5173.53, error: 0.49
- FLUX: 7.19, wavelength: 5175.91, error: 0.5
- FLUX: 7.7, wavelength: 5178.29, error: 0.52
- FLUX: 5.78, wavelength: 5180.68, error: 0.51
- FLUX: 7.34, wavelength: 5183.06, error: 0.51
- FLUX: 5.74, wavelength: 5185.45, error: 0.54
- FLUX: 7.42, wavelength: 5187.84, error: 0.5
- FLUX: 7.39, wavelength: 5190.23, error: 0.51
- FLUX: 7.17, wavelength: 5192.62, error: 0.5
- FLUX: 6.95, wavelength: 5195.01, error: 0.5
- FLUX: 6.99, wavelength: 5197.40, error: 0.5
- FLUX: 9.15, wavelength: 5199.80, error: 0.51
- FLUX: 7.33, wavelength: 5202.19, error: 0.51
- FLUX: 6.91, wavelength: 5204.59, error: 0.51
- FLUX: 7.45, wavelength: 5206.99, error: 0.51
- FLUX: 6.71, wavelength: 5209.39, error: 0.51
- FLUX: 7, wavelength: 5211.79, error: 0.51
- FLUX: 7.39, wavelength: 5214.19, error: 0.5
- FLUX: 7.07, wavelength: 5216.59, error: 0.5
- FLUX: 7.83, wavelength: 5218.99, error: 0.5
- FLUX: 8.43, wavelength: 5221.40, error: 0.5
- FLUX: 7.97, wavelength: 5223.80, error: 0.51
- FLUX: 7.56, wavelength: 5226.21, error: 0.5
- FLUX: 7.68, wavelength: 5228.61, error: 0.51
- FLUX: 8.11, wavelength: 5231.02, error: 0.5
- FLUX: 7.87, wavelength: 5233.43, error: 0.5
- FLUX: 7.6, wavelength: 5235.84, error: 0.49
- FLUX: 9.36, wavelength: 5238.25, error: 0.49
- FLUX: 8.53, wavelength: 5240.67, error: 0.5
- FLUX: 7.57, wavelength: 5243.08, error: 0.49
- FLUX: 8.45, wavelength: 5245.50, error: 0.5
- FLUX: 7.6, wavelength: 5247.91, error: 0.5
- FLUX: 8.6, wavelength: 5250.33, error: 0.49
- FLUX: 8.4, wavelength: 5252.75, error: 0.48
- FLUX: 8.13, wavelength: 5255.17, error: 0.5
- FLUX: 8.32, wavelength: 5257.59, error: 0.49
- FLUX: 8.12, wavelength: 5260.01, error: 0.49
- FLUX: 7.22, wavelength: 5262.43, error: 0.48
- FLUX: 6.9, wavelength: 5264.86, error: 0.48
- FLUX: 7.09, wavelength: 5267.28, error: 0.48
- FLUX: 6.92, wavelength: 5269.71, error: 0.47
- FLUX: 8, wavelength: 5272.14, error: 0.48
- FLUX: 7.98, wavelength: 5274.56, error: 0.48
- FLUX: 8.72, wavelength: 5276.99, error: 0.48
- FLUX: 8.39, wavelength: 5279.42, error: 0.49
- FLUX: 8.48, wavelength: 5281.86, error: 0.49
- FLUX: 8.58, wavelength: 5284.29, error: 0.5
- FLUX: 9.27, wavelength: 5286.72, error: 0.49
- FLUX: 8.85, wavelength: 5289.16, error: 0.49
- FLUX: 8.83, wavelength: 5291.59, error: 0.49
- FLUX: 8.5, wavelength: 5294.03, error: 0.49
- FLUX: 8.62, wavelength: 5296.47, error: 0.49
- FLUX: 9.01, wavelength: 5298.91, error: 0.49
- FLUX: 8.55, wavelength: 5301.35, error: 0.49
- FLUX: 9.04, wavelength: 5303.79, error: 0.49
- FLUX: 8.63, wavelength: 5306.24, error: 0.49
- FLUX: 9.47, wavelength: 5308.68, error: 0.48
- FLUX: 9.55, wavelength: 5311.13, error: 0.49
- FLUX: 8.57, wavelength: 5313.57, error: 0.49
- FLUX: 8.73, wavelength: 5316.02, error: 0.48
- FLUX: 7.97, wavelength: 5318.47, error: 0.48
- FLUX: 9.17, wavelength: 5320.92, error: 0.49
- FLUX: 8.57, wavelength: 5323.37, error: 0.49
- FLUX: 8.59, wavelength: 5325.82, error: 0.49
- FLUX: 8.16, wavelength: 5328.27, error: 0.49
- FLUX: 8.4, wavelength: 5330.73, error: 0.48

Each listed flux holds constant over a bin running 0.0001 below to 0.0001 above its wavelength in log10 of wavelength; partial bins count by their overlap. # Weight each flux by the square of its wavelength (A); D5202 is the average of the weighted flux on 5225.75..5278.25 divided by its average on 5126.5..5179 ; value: 1.14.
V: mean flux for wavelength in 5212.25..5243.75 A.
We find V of 7.91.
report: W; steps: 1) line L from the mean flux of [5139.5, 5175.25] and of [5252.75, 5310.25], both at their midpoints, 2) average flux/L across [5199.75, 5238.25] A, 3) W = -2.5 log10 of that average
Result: 0.01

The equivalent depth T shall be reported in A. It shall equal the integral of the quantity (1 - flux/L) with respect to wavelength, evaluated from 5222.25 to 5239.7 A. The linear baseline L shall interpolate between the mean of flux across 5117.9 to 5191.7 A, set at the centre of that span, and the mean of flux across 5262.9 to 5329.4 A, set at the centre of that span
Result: -0.3 A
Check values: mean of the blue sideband 7.18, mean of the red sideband 8.47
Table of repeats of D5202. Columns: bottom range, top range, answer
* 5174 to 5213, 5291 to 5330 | 1.29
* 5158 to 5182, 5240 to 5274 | 1.26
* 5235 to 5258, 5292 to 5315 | 1.10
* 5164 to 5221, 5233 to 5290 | 1.21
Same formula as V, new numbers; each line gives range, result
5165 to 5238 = 7.17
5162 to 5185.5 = 6.27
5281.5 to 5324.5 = 8.81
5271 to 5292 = 8.56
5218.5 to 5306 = 8.21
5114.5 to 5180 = 7.27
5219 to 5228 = 7.95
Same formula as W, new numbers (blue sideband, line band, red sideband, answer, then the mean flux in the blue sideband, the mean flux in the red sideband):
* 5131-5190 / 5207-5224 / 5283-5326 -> 0.05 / 7.13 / 8.81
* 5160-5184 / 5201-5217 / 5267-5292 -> -0.01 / 6.38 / 8.31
